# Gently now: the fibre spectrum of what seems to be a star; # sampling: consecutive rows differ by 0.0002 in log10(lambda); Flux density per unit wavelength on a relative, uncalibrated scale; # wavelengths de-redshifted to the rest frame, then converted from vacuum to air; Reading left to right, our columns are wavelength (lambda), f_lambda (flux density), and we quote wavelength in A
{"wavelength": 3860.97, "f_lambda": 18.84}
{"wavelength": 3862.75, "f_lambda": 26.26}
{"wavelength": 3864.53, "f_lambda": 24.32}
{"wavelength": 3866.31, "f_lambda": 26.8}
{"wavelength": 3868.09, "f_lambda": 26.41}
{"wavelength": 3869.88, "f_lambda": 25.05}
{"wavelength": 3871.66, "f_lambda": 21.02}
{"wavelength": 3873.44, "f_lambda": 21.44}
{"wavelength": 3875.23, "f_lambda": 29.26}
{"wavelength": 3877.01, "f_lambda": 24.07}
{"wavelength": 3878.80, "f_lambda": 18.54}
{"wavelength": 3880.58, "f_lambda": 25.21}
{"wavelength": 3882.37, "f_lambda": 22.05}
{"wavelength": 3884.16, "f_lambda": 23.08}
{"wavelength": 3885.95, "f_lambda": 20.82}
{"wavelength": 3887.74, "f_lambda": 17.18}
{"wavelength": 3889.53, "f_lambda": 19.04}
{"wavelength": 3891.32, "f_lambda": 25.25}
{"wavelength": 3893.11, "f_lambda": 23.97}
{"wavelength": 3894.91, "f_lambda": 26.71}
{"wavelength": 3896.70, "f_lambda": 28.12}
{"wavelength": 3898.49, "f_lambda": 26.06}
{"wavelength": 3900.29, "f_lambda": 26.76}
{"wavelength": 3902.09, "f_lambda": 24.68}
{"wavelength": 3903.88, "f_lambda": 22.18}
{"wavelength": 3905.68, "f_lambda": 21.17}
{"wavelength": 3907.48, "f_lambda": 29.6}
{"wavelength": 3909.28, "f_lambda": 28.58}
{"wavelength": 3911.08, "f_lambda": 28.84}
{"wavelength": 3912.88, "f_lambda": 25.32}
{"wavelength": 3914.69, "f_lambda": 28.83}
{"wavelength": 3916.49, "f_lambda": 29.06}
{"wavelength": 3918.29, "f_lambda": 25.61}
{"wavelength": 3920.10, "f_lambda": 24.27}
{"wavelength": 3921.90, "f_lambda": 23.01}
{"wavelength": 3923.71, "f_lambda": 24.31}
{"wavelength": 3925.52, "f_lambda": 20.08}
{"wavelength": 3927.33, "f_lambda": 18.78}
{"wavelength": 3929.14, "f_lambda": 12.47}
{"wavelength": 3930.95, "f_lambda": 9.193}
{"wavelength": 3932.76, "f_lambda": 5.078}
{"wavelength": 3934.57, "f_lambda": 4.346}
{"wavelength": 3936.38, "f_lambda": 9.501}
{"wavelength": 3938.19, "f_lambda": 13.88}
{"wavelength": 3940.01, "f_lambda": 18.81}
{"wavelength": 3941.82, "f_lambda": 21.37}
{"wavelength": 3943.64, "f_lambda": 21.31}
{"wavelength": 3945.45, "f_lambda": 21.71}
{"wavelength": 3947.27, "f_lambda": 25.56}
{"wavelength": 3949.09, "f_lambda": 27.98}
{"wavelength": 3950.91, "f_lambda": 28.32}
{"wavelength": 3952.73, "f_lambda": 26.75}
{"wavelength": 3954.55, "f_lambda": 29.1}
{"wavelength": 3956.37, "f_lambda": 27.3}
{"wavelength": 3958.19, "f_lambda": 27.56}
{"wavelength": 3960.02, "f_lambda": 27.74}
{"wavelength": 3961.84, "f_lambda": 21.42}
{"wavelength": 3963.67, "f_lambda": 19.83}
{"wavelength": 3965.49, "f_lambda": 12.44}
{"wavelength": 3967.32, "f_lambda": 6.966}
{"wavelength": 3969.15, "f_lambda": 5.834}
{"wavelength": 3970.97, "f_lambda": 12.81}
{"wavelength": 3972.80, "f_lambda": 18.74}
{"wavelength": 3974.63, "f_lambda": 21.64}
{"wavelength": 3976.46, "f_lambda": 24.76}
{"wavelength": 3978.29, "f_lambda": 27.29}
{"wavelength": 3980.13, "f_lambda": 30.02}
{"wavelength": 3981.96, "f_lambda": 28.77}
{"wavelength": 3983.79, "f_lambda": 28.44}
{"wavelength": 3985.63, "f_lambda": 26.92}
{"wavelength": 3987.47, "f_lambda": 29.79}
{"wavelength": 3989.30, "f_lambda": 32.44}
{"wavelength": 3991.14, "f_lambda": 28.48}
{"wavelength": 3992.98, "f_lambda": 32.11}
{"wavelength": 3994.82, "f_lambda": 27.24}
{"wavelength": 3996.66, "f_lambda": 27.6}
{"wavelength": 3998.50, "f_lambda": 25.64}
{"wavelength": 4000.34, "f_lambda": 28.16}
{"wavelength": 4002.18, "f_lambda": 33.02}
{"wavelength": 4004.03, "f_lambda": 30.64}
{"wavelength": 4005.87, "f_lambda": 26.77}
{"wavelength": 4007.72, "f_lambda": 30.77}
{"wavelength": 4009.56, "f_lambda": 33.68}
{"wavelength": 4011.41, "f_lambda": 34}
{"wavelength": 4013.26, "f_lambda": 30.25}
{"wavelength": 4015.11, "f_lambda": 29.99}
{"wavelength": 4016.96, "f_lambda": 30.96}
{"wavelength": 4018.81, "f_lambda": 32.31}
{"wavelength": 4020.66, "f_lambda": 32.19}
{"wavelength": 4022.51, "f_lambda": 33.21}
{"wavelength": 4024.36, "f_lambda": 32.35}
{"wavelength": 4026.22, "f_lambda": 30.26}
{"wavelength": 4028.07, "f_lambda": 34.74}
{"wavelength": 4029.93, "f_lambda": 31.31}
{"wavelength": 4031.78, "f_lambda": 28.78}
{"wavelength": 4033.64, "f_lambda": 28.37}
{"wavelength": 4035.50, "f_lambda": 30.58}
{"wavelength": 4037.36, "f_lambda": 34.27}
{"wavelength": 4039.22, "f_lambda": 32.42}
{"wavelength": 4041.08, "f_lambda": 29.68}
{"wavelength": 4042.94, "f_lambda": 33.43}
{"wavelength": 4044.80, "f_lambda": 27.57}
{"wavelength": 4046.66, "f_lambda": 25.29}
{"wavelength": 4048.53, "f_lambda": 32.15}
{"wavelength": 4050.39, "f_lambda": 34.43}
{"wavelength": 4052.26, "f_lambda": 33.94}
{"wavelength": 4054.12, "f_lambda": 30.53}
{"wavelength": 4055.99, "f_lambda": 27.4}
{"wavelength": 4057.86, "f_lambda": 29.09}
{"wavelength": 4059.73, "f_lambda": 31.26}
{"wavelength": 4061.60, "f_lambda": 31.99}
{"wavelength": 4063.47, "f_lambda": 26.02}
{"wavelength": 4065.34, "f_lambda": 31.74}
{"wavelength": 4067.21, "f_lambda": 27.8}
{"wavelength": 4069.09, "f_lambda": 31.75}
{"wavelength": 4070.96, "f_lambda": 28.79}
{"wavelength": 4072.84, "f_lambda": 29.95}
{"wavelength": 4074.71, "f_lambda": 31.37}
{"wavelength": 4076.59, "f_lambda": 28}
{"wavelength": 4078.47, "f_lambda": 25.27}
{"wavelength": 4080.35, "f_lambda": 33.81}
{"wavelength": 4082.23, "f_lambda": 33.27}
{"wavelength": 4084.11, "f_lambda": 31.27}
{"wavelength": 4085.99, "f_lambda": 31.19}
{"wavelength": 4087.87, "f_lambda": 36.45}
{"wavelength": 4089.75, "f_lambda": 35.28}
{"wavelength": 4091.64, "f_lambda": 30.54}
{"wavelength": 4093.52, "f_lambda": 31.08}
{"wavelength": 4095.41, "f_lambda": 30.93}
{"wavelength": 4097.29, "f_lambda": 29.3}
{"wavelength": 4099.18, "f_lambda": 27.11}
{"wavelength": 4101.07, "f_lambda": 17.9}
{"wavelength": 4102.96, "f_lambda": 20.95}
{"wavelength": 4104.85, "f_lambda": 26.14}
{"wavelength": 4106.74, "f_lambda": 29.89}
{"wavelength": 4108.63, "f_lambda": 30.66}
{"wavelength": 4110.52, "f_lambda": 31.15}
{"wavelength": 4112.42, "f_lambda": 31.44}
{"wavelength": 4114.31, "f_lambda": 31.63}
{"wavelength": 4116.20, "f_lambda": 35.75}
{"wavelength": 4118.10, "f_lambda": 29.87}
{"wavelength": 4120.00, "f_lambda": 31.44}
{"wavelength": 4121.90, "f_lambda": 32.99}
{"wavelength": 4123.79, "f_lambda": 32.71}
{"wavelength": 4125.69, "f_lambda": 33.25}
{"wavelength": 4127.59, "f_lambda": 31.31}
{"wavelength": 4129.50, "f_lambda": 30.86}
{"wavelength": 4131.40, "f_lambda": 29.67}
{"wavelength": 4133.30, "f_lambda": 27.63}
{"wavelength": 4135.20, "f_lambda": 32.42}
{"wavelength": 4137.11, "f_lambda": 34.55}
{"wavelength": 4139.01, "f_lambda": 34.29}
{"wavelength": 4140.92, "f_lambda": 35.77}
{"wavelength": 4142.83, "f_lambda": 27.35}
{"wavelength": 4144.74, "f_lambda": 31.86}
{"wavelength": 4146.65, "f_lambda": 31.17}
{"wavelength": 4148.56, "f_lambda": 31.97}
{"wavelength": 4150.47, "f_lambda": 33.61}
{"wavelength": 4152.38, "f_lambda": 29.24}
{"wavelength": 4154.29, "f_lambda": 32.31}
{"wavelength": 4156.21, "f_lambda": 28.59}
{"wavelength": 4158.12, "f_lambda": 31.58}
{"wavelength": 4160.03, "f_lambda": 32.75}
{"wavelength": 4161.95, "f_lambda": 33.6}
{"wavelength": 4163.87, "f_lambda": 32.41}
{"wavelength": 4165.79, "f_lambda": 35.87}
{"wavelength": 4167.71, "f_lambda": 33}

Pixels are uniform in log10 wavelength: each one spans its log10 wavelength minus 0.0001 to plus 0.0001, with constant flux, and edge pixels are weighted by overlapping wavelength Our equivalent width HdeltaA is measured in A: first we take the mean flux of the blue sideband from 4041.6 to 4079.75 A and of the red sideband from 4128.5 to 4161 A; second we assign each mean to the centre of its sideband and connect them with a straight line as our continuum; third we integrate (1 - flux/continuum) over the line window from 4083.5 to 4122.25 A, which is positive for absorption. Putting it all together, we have 0.8 A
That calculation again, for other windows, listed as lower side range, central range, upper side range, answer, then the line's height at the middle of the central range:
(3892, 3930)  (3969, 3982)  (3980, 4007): 3.0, 28.1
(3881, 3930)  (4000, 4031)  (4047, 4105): -4.1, 27.8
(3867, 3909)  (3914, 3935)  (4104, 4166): 5.0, 25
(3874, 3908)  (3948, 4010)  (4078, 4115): 2.3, 26.4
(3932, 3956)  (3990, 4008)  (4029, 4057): -2.2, 25.8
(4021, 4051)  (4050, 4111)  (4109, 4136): 3.0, 31.4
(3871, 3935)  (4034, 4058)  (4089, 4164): -2.6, 27.8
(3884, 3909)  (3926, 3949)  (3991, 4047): 9.3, 26.2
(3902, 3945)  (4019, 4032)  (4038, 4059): -1.5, 28.7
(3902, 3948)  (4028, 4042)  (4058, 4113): -2.2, 26.8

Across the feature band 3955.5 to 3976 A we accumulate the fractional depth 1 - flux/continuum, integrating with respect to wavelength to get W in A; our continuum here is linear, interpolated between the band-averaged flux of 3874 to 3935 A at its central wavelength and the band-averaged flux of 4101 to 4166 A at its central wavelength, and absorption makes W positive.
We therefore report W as 5.2 A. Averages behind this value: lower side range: 22.5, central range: 18.5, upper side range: 31.1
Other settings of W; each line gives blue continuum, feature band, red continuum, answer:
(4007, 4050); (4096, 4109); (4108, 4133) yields 2.3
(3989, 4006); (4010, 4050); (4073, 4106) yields -2.7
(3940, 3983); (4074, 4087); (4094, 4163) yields -1.1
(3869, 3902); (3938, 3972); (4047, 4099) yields 6.7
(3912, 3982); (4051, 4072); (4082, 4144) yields -1.9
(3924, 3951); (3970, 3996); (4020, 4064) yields -3.5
